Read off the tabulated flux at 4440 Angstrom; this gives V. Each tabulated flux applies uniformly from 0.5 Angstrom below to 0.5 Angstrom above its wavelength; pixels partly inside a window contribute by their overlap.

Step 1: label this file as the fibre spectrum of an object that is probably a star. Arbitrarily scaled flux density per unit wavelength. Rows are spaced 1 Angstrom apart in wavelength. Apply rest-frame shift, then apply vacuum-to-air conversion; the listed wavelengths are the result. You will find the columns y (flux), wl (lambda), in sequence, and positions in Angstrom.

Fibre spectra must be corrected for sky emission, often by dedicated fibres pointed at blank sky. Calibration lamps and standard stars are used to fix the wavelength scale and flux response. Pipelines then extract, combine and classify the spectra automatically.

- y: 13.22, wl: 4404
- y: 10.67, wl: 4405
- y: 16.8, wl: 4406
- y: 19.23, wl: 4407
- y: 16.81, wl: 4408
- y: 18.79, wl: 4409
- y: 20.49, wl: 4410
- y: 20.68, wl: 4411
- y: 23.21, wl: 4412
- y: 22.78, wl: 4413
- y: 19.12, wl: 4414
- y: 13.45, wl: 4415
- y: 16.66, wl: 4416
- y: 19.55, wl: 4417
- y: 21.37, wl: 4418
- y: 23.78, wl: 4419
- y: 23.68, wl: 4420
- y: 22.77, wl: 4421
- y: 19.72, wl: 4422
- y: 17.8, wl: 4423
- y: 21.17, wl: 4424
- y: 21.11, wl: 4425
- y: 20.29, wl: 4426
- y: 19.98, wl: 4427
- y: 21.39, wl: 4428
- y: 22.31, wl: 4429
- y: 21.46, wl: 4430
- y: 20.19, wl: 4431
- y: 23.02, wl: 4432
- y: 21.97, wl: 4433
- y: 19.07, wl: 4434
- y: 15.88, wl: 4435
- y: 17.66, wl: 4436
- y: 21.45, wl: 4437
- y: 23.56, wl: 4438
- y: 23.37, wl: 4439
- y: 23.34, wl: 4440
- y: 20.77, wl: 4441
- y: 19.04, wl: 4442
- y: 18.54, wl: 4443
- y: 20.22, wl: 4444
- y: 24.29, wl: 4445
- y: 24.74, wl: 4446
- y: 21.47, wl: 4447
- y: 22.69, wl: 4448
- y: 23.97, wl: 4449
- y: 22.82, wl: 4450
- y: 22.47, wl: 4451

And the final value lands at 23.34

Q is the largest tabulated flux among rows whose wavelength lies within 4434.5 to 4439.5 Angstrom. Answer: 23.56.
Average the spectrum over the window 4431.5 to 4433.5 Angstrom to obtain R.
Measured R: 22.5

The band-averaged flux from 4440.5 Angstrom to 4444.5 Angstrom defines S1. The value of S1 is 19.6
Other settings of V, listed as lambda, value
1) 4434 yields 19.07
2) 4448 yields 22.69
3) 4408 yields 16.81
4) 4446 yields 24.74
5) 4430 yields 21.46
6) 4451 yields 22.47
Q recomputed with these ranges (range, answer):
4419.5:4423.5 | 23.68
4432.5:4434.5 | 21.97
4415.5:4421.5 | 23.78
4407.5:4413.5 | 23.21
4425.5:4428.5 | 21.39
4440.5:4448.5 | 24.74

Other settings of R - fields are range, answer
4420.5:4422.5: 21.2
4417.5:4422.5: 22.3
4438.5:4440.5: 23.4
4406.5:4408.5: 18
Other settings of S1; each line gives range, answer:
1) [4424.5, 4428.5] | 20.7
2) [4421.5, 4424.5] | 19.6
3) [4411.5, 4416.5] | 19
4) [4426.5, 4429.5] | 21.2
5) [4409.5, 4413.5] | 21.8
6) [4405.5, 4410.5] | 18.4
